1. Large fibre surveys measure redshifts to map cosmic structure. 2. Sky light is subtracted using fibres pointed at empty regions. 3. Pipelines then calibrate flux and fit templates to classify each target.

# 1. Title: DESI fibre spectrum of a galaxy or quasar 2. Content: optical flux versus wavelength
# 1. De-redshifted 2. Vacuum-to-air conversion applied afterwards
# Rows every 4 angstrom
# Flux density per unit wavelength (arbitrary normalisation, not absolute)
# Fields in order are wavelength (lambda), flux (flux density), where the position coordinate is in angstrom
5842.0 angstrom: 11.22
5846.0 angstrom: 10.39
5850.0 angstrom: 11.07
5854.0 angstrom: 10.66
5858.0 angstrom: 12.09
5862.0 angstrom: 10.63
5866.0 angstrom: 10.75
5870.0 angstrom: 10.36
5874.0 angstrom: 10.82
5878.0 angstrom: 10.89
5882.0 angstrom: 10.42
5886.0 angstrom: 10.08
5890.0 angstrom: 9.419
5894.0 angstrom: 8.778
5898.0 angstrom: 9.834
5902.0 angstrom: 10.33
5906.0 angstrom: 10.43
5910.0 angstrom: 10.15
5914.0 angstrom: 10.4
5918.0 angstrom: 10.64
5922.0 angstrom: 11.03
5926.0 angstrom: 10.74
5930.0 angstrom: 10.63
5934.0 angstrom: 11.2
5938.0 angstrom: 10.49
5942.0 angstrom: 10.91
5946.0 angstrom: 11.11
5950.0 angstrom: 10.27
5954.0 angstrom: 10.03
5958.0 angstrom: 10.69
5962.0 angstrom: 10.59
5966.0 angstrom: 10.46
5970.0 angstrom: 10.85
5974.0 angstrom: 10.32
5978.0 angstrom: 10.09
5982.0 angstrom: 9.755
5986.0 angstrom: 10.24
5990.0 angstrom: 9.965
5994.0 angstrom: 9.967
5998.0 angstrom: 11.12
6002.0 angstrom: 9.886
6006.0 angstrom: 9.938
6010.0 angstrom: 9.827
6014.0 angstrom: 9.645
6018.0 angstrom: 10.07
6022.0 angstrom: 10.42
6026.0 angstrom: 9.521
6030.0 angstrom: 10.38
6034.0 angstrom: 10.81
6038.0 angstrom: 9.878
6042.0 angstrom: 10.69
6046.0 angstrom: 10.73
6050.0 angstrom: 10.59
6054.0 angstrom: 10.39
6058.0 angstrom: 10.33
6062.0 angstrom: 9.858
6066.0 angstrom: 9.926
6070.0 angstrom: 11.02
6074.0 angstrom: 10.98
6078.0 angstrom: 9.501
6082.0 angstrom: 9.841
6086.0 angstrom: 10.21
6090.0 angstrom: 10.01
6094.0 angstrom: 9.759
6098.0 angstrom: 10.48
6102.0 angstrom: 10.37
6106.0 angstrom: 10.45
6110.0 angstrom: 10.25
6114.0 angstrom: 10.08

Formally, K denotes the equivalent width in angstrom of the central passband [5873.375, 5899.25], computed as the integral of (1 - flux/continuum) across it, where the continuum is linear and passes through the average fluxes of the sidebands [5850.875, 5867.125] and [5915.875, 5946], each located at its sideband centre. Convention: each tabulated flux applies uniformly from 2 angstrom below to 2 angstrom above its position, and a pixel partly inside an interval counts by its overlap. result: 2.3 angstrom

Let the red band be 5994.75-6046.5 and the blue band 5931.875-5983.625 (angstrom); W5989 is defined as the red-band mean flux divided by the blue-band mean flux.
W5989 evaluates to 0.97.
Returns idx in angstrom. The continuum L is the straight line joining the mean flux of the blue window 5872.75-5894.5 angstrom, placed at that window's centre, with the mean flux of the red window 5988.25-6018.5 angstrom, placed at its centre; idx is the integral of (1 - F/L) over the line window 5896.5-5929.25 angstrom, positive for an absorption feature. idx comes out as -1.13 angstrom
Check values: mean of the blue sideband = 10.1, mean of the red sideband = 10.1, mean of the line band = 10.5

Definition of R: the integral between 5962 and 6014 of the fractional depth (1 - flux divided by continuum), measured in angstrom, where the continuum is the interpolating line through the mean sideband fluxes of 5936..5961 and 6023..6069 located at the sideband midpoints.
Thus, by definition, 1.4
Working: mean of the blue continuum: 10.6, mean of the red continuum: 10.3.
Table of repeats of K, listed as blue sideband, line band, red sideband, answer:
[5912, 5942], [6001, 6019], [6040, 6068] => 1.08 angstrom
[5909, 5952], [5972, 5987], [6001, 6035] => 0.34 angstrom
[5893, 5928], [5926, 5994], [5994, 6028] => -1.94 angstrom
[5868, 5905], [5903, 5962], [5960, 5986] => -2.22 angstrom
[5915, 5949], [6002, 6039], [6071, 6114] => 1.50 angstrom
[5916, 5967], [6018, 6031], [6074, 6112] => 0.38 angstrom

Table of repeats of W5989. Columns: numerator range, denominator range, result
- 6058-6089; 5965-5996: 1.00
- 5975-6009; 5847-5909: 0.97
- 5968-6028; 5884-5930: 0.99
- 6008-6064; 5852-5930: 0.98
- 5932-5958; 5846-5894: 1.01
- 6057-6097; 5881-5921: 1.01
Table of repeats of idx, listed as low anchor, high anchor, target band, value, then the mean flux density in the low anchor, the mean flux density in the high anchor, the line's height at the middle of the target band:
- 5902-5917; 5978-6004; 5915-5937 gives -1.1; 10.3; 10.2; 10.3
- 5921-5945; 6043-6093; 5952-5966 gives 0.4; 10.8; 10.3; 10.7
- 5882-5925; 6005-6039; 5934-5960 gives -1.3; 10.1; 10.1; 10.1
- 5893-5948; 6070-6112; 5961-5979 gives -0.1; 10.5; 10.2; 10.4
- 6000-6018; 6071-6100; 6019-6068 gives -1.5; 9.85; 10.1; 9.98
